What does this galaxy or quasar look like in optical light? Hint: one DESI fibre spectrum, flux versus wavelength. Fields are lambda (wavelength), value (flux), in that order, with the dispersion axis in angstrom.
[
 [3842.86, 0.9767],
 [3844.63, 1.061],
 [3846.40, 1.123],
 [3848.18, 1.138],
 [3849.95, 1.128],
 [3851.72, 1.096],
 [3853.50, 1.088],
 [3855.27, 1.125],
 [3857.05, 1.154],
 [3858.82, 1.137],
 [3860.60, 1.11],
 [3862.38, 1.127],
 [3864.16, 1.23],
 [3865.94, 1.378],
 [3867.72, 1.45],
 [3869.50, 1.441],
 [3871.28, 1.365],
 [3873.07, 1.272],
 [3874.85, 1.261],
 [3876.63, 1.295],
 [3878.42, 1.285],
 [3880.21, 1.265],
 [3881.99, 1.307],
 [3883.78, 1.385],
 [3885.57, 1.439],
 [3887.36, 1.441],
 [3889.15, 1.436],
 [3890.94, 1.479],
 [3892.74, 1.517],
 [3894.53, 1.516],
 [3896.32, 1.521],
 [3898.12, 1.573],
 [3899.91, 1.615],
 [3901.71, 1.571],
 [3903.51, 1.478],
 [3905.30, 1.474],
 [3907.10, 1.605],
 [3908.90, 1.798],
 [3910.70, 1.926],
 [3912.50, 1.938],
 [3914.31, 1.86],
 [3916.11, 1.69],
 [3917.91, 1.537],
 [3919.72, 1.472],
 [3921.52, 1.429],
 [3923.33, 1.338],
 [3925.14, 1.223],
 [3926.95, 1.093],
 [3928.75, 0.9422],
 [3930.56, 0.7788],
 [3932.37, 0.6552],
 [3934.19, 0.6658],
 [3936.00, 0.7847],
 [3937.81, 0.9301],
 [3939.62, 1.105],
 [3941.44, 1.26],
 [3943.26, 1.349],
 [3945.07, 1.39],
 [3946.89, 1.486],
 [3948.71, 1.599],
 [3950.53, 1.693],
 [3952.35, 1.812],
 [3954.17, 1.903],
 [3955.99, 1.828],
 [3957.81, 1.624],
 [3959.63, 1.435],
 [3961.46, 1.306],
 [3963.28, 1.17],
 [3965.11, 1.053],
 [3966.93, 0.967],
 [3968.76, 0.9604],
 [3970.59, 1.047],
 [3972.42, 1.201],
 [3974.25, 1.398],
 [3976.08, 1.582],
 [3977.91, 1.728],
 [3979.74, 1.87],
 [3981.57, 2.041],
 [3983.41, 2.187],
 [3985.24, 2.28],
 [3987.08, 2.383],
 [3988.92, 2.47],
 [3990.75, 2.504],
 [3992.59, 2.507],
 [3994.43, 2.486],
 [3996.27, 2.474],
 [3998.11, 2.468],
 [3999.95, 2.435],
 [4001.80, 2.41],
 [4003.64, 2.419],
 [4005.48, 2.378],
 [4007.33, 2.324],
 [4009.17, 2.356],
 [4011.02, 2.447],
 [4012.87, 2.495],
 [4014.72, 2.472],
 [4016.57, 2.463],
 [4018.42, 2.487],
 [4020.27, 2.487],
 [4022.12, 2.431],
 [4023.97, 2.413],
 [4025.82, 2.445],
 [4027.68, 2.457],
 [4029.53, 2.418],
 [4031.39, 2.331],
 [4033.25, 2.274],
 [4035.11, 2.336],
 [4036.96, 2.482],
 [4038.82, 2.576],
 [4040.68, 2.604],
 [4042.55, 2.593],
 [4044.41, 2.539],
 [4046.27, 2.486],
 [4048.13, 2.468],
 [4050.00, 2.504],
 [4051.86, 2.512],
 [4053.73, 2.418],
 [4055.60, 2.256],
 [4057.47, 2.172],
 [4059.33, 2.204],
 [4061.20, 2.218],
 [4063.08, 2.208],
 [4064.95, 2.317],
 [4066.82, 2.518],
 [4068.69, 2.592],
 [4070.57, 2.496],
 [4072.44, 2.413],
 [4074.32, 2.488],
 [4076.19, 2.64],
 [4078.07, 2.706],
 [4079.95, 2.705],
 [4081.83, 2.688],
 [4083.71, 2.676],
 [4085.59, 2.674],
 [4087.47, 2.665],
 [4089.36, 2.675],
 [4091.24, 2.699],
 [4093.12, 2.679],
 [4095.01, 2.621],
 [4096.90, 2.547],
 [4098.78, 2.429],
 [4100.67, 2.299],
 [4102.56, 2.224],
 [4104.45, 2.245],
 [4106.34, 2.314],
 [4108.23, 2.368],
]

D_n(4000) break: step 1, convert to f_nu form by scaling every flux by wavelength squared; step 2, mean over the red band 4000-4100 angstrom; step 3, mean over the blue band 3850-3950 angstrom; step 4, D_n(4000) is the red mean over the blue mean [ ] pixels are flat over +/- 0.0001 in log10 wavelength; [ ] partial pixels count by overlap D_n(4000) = 2.0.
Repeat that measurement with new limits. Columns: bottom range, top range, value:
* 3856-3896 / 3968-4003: 1.61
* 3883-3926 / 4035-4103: 1.75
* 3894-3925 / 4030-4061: 1.62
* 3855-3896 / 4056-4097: 2.10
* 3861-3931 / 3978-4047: 1.78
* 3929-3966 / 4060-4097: 2.12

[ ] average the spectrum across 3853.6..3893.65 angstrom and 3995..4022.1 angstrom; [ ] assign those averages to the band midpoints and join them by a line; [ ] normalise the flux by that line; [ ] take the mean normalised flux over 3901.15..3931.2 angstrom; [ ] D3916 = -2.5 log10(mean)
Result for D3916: 0.12 mag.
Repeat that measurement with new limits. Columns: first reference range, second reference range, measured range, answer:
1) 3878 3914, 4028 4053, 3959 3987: 0.33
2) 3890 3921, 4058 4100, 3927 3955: 0.43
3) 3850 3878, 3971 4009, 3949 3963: 0.17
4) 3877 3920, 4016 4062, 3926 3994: 0.29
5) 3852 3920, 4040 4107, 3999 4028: -0.13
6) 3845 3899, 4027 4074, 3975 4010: -0.11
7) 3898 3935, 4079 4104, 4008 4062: -0.11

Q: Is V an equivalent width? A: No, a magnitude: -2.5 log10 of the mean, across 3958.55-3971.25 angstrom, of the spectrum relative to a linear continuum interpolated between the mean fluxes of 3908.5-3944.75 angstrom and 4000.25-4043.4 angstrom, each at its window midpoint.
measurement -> 0.46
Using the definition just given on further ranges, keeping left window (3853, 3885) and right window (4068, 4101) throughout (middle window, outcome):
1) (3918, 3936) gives 0.443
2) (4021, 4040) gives -0.072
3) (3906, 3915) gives -0.191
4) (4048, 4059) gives 0.015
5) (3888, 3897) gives -0.061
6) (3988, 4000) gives -0.214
